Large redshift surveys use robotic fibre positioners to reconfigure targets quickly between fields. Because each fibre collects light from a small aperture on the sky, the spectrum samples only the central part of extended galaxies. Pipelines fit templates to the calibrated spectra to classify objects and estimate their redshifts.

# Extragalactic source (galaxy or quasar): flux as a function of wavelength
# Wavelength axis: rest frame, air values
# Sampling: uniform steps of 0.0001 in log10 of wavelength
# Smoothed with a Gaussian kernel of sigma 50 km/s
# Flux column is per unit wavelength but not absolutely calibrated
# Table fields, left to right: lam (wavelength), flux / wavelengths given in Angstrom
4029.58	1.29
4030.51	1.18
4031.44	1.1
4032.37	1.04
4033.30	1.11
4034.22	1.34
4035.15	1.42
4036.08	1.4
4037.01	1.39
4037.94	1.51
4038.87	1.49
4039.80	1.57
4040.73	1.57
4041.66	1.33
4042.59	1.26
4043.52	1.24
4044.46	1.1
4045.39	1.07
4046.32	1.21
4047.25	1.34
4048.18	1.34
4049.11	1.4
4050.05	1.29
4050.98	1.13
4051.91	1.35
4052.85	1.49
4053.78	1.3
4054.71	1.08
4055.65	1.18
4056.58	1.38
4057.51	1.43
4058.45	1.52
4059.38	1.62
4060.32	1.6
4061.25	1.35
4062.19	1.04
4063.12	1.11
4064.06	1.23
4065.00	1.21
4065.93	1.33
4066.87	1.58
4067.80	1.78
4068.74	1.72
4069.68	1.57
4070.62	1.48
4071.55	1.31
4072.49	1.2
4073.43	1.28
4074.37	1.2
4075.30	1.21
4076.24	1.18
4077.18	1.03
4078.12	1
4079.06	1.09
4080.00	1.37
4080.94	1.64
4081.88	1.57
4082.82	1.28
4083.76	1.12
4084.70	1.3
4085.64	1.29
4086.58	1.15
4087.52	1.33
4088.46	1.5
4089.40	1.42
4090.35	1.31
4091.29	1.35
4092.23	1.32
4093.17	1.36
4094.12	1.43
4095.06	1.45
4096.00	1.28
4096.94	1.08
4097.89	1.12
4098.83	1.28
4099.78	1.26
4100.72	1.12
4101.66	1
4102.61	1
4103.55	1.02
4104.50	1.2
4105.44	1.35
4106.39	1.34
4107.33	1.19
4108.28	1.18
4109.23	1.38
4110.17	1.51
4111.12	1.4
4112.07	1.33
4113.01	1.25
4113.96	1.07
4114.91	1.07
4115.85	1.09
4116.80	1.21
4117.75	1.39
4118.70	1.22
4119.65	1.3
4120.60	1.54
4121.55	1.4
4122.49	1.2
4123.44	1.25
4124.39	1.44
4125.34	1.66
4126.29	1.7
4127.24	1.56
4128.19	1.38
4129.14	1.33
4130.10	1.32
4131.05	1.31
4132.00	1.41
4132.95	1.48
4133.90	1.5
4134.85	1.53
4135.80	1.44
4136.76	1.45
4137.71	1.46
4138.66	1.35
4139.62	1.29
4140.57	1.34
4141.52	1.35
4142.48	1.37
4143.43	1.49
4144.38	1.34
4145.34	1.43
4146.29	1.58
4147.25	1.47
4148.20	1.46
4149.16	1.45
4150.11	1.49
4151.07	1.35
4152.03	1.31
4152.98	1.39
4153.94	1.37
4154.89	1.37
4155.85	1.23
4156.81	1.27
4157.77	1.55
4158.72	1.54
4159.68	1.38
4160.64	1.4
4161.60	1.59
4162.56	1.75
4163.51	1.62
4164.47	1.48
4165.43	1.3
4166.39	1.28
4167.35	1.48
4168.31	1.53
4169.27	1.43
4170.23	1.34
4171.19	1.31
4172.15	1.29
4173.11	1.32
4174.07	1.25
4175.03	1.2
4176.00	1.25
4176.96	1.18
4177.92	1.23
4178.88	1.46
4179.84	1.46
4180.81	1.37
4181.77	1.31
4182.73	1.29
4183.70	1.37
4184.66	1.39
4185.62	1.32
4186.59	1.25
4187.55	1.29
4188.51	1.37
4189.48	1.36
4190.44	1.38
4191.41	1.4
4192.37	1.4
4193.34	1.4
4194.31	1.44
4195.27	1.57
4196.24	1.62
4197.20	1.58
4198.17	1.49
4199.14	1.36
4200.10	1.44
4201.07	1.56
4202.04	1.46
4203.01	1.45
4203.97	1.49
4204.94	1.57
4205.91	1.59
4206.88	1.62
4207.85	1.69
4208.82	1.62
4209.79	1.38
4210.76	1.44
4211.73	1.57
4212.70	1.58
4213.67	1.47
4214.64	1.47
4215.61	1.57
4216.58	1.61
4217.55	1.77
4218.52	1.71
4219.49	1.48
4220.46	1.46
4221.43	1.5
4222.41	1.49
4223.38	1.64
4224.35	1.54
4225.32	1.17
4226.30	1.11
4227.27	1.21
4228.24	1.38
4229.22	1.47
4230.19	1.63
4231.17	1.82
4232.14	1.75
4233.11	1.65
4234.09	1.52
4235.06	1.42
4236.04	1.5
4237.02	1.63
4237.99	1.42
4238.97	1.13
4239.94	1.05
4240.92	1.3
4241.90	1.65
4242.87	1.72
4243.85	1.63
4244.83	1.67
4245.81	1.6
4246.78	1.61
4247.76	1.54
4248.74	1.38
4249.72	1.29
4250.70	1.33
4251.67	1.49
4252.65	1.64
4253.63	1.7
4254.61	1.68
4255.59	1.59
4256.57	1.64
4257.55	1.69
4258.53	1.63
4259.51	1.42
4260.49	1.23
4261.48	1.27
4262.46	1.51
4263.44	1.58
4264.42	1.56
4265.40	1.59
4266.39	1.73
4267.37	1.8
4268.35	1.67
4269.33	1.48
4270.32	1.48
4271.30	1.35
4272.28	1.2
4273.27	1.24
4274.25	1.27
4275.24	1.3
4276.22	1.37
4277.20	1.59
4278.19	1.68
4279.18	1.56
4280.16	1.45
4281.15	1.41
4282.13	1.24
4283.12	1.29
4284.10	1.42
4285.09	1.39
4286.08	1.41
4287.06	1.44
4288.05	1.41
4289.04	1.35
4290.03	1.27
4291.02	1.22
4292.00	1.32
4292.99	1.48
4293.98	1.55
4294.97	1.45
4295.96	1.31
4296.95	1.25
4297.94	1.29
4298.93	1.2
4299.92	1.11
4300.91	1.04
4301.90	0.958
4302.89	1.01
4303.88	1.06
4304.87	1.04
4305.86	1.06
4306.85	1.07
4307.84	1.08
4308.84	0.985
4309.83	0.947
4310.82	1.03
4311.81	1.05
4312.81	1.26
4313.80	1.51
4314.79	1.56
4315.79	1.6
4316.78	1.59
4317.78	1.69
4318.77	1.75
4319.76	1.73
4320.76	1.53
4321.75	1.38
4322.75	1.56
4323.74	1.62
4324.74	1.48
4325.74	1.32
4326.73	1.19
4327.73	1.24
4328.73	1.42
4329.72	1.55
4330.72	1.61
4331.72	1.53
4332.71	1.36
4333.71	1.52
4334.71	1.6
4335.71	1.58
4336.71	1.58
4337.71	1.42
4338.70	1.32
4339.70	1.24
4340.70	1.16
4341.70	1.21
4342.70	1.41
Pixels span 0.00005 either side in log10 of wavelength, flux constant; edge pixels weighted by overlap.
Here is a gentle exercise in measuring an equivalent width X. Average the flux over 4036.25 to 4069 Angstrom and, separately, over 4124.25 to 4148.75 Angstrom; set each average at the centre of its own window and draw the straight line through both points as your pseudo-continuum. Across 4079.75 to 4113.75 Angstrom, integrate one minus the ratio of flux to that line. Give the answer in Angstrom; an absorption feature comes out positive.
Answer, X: 2.70 Angstrom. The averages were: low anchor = 1.36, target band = 1.29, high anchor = 1.44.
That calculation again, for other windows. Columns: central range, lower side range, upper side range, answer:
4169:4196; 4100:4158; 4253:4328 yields 0.3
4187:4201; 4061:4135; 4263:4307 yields -1.1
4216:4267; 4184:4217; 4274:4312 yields -4.9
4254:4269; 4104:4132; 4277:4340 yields -2.4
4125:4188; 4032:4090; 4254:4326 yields -2.2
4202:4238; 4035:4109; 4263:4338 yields -4.4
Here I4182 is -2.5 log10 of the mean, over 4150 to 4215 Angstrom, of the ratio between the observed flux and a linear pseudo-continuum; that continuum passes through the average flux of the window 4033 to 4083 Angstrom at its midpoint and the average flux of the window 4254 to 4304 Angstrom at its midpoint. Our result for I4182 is -0.037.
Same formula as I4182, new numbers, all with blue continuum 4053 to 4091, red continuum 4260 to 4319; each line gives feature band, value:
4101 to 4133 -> 0.03 mag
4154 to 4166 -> -0.09 mag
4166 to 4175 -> -0.01 mag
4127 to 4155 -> -0.06 mag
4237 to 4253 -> -0.10 mag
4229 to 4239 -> -0.16 mag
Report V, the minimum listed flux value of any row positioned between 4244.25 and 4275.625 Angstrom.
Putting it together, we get 1.2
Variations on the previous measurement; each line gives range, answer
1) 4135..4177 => 1.18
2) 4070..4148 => 1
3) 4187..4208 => 1.29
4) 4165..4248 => 1.05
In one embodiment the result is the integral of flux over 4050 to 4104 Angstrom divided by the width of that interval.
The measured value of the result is 1.3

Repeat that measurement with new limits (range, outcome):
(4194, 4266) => 1.51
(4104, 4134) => 1.34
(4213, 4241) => 1.48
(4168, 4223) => 1.44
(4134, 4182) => 1.4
